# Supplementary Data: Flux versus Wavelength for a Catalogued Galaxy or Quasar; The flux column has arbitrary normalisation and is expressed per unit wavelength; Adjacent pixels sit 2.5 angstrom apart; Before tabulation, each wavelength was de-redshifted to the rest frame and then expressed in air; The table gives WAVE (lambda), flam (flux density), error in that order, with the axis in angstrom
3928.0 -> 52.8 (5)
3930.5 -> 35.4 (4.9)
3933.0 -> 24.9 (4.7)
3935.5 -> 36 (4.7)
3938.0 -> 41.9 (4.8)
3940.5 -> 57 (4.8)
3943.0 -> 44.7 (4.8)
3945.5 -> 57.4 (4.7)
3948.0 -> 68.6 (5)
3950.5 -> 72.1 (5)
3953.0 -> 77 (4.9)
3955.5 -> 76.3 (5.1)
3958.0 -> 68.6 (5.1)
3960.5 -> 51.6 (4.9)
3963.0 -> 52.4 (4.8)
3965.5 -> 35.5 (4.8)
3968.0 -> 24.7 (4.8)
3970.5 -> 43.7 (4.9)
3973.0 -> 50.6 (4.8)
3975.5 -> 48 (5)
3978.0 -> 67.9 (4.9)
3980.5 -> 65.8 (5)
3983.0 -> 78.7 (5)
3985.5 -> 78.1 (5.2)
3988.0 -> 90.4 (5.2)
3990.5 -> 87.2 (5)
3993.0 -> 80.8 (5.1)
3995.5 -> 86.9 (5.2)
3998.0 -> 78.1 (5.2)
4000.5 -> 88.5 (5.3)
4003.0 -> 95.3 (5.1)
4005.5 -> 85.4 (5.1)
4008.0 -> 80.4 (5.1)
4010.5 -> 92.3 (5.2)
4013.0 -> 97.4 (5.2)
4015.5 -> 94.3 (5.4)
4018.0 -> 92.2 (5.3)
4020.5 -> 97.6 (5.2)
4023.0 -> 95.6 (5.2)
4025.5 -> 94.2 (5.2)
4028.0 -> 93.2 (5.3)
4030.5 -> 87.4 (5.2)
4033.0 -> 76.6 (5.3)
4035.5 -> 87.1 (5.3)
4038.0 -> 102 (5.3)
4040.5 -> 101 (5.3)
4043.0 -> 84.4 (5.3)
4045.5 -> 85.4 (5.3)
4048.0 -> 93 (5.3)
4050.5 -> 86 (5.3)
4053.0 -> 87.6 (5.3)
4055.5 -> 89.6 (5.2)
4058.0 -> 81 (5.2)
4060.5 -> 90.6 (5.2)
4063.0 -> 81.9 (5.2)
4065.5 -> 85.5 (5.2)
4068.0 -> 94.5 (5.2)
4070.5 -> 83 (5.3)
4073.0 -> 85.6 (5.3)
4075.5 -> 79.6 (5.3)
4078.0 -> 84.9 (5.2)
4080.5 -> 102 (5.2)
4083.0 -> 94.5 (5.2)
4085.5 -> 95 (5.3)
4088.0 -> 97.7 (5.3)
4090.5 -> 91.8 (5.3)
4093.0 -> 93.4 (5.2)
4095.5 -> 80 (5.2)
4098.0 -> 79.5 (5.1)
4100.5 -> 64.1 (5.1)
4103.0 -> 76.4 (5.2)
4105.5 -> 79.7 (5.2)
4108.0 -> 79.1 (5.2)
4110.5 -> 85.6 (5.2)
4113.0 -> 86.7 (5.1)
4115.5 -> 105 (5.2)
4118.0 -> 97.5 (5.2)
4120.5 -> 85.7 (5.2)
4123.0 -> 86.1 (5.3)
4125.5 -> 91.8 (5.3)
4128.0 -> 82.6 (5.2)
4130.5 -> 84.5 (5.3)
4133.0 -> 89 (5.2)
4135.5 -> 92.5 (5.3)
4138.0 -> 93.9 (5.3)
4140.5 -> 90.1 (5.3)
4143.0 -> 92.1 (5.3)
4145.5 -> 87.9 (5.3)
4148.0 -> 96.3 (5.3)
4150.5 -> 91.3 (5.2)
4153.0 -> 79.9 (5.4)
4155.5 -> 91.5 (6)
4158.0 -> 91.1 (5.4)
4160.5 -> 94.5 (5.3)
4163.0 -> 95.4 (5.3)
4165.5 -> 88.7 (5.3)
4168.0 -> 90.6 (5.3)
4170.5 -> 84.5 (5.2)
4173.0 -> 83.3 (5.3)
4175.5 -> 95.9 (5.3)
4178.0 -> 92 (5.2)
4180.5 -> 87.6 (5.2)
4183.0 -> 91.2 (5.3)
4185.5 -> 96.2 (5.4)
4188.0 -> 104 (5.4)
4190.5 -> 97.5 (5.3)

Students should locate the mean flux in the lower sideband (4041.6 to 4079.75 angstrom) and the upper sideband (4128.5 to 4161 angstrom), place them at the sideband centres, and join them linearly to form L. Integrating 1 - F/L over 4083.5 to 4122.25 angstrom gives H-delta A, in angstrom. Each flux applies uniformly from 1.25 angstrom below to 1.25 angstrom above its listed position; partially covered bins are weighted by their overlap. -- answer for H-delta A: 0.7 angstrom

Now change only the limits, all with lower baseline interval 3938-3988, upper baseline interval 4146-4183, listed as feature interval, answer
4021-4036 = -4.40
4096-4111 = 0.69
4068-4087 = -3.18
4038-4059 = -4.96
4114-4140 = -1.98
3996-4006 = -3.36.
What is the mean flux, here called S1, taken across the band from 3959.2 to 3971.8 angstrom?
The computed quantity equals 41.7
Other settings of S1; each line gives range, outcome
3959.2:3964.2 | 52.2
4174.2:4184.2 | 91.6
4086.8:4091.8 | 94.7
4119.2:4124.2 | 86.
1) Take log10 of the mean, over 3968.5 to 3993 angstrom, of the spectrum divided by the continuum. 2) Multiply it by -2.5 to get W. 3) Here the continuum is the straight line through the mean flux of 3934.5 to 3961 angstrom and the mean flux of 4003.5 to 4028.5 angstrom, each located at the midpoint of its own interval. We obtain 0.136 mag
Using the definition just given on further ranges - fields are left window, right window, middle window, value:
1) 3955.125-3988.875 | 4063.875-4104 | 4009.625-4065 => -0.21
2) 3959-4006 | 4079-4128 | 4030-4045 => -0.17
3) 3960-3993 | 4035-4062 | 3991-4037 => -0.18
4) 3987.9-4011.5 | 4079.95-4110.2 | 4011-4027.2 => -0.11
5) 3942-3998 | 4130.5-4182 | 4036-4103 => -0.13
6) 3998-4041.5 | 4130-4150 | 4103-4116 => 0.07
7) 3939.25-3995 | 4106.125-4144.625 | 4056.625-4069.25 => -0.10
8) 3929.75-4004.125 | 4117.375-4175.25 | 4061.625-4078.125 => -0.09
